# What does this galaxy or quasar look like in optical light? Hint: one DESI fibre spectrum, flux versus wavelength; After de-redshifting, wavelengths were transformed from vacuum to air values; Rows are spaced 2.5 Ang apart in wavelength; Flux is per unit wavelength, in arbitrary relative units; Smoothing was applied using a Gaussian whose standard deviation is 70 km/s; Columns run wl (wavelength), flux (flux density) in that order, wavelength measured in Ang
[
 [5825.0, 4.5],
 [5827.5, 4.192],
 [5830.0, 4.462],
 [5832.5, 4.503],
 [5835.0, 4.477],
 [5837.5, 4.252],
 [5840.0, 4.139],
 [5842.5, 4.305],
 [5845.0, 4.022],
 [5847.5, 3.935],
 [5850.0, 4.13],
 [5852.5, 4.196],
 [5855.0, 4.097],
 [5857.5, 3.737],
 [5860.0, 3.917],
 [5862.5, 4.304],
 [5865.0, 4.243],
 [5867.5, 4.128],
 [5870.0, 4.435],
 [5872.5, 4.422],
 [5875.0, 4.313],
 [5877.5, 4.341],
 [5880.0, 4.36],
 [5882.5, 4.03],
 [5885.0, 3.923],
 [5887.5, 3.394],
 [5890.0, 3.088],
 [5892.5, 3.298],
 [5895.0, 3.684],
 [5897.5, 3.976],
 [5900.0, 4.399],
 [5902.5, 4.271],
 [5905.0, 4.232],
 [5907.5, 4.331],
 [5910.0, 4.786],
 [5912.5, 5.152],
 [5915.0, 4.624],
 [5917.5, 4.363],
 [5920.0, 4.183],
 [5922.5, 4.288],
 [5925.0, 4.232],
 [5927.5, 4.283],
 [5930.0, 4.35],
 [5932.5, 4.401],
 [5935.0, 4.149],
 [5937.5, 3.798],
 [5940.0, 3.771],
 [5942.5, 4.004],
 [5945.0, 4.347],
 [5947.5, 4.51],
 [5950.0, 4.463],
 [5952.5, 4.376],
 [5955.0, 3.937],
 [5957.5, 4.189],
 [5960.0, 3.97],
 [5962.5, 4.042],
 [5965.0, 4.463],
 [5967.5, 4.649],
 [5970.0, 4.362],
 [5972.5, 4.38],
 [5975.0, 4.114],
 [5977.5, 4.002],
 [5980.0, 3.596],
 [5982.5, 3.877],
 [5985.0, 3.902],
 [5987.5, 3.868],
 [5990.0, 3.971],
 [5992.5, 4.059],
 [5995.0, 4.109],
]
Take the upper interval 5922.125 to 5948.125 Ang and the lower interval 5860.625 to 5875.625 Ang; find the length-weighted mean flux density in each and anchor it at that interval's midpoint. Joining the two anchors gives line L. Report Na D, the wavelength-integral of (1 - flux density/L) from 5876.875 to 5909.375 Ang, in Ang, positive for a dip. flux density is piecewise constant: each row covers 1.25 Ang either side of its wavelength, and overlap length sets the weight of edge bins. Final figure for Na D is 2.24 Ang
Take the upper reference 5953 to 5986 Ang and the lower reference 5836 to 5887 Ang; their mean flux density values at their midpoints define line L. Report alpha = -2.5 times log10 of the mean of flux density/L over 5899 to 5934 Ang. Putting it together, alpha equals -0.07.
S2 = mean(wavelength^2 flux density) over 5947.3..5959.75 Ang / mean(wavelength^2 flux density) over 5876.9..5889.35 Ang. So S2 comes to 1.10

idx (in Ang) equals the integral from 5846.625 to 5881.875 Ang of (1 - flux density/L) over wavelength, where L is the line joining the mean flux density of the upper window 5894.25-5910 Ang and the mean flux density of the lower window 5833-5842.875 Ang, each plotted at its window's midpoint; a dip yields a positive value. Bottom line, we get 0.7 Ang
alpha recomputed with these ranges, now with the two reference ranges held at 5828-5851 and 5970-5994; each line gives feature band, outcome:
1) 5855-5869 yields 0.03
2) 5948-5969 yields -0.06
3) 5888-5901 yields 0.14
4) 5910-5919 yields -0.15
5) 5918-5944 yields -0.02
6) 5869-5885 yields -0.03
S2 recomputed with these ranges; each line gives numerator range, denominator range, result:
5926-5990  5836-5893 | 1.06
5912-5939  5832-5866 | 1.07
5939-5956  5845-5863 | 1.08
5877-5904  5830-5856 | 0.93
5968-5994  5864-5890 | 1.02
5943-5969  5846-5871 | 1.08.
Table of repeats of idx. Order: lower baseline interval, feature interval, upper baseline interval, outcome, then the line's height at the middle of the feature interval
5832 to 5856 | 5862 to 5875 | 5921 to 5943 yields -0.4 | 4.18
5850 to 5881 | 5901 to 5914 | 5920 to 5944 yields -1.2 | 4.17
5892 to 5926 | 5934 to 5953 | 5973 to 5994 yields -0.2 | 4.13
